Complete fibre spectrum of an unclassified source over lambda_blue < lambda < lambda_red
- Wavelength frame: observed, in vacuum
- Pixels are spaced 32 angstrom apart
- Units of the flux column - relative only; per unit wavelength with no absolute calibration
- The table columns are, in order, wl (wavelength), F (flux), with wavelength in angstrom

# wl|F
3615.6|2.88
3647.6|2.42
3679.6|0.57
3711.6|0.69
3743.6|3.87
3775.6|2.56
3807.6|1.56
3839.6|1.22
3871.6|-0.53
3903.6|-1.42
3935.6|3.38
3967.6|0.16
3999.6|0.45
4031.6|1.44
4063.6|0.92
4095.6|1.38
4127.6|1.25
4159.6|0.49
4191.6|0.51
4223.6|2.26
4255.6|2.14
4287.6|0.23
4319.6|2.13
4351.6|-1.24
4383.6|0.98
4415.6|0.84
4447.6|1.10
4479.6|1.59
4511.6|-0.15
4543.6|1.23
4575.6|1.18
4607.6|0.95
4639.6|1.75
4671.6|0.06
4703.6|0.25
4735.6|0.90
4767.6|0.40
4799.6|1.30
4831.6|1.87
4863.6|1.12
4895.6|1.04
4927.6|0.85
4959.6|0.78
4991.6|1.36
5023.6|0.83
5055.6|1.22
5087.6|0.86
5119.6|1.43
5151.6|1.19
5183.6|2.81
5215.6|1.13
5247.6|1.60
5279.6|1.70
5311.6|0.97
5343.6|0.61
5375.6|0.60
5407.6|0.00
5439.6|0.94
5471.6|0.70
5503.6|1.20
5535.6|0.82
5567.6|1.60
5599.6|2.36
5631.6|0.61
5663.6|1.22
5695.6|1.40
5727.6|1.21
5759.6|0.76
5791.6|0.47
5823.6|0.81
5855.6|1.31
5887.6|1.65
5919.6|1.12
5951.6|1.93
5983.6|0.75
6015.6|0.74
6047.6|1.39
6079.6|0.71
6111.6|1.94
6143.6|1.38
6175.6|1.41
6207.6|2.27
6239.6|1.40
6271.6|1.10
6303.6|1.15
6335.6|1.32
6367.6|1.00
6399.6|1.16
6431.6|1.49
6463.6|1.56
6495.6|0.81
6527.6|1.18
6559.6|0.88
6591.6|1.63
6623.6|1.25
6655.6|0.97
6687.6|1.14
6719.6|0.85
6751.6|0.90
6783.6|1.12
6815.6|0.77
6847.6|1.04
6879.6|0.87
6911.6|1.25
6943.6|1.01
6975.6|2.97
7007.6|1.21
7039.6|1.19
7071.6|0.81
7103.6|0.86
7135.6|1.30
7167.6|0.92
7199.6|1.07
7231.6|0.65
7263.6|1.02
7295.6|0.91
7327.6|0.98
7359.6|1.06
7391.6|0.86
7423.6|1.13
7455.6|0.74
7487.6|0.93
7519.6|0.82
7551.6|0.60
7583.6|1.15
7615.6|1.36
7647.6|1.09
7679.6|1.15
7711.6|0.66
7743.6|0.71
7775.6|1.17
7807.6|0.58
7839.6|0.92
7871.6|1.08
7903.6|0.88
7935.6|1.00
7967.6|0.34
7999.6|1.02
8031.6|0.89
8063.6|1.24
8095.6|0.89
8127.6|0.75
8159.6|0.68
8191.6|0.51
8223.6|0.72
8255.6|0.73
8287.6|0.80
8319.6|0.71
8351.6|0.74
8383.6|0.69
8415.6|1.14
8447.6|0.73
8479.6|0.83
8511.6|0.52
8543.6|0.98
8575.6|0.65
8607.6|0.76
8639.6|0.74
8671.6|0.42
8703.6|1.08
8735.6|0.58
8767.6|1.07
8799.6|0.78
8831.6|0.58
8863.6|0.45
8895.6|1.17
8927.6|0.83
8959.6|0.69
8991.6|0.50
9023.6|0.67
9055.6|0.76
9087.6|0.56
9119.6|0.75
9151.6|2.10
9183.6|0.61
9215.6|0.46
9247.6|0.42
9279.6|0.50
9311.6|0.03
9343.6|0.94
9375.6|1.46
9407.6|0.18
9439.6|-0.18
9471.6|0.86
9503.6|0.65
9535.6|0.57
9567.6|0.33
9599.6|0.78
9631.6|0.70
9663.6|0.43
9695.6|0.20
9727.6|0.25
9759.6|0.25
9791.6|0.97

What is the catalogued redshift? 0.39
